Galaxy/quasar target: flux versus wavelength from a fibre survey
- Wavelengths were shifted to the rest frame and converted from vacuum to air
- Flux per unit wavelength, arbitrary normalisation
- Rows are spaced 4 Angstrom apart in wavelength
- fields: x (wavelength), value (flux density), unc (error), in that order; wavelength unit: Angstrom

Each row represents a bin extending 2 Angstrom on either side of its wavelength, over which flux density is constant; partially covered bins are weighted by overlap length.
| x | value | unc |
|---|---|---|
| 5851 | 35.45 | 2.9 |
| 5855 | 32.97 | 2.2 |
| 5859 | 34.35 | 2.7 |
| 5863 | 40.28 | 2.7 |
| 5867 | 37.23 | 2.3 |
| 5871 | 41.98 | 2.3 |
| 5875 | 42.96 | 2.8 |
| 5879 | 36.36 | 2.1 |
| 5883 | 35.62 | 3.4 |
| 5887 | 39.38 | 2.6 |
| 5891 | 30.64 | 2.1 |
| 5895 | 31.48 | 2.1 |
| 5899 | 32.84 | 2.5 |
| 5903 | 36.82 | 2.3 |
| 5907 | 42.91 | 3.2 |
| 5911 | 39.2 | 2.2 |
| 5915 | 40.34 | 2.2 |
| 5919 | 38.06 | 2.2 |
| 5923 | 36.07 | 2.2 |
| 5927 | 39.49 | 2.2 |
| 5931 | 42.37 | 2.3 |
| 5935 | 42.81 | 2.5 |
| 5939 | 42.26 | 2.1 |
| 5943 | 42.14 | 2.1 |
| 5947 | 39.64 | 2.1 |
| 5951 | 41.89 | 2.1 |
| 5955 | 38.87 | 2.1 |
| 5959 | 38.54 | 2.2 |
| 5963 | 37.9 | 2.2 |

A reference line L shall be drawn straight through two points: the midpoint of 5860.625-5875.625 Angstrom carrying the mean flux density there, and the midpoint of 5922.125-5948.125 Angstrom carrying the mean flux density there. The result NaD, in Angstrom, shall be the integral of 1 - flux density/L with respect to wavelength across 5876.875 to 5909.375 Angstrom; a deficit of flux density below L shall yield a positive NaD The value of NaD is 3.7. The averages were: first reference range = 40.2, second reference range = 40.9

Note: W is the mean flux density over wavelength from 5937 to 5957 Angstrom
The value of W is 41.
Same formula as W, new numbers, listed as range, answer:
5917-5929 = 37.9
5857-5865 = 37.3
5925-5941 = 41.7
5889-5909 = 34.9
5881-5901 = 34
